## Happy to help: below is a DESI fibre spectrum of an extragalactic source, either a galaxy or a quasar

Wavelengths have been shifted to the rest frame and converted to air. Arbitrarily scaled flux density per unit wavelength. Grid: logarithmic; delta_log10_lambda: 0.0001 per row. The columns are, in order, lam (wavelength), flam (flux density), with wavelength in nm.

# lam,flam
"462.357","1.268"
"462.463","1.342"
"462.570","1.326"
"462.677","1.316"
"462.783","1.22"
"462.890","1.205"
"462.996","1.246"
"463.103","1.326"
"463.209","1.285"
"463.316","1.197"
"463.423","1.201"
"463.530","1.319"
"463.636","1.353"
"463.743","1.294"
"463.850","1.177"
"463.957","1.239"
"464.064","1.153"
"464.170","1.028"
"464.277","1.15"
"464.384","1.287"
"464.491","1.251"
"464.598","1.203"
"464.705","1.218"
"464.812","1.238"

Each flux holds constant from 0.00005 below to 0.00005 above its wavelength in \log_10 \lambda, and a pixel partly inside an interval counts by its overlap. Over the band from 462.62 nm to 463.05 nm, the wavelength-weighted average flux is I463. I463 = 1.25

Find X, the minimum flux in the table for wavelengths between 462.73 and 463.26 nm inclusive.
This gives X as 1.205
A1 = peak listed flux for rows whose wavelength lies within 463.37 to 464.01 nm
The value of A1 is 1.353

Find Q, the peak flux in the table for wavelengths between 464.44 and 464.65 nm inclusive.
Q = 1.251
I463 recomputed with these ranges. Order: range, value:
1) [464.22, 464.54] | 1.23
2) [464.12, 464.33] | 1.09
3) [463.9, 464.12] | 1.2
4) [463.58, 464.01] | 1.27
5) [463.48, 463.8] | 1.32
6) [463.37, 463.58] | 1.26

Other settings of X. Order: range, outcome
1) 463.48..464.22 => 1.028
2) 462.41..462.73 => 1.316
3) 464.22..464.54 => 1.15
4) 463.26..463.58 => 1.197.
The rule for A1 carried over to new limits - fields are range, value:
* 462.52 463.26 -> 1.326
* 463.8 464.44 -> 1.287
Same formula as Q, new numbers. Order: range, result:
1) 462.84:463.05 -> 1.246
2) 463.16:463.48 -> 1.285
